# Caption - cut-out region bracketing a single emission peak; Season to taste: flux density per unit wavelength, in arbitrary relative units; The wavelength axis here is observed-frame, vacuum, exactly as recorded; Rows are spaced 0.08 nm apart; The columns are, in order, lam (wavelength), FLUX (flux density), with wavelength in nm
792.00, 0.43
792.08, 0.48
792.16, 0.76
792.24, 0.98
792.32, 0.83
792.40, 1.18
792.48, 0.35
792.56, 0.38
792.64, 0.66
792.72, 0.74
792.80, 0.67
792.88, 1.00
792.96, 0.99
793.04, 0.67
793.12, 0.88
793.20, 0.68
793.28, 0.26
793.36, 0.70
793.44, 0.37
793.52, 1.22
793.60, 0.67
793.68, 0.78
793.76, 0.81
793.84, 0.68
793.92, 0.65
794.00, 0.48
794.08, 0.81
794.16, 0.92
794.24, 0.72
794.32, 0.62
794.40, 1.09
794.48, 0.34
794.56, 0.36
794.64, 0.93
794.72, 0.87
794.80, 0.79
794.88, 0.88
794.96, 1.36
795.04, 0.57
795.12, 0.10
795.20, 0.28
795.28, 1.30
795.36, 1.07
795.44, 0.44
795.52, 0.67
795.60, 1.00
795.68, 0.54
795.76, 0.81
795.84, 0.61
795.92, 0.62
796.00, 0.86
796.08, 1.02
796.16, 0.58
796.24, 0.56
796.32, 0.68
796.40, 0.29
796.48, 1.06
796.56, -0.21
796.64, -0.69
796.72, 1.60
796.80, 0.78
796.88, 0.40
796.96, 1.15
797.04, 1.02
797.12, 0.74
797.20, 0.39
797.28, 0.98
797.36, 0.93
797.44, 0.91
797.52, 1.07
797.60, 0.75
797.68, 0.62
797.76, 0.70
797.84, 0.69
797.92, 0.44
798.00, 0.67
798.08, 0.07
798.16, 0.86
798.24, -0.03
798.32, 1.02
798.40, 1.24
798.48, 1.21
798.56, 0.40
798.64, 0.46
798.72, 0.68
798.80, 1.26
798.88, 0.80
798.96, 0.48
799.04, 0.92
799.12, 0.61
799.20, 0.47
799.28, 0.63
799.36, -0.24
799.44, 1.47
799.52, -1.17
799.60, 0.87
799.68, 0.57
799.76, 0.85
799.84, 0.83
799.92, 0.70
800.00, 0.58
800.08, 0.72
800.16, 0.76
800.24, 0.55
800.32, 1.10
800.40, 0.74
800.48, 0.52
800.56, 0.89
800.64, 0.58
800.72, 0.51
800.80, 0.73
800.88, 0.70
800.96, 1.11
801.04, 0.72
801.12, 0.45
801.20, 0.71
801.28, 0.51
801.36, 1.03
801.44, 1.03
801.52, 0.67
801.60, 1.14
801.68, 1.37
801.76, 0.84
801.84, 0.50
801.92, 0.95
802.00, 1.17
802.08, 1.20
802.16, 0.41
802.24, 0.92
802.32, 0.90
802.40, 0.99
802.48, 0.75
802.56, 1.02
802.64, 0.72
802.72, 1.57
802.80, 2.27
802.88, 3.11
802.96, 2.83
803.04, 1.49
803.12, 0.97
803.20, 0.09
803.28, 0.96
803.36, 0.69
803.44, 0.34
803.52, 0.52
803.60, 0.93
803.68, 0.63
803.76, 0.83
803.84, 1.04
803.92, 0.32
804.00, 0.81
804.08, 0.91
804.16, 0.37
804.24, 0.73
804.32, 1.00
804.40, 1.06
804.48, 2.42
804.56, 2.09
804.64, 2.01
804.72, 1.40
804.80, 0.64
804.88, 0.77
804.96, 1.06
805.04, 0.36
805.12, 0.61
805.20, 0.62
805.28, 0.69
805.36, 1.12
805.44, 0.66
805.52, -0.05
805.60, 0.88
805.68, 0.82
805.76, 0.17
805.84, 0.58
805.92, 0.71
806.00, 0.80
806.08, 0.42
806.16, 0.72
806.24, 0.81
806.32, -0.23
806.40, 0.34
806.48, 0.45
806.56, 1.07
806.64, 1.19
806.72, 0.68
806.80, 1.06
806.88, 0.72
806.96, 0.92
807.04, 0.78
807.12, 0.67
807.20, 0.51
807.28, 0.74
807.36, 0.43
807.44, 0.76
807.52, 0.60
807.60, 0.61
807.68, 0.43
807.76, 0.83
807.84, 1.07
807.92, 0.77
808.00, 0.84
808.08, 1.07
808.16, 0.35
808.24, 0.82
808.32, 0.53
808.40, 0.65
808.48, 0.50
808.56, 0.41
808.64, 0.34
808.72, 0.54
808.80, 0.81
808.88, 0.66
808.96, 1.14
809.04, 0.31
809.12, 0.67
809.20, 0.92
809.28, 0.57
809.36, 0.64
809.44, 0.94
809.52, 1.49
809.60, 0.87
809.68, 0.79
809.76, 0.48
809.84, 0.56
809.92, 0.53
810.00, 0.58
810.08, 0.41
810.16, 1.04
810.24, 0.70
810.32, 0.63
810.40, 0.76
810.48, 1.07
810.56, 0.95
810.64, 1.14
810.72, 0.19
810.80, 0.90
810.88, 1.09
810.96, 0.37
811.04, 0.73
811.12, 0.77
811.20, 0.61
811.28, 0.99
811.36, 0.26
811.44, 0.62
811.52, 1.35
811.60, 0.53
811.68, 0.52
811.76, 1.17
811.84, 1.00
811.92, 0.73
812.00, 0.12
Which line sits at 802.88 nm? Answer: [S II] 6716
